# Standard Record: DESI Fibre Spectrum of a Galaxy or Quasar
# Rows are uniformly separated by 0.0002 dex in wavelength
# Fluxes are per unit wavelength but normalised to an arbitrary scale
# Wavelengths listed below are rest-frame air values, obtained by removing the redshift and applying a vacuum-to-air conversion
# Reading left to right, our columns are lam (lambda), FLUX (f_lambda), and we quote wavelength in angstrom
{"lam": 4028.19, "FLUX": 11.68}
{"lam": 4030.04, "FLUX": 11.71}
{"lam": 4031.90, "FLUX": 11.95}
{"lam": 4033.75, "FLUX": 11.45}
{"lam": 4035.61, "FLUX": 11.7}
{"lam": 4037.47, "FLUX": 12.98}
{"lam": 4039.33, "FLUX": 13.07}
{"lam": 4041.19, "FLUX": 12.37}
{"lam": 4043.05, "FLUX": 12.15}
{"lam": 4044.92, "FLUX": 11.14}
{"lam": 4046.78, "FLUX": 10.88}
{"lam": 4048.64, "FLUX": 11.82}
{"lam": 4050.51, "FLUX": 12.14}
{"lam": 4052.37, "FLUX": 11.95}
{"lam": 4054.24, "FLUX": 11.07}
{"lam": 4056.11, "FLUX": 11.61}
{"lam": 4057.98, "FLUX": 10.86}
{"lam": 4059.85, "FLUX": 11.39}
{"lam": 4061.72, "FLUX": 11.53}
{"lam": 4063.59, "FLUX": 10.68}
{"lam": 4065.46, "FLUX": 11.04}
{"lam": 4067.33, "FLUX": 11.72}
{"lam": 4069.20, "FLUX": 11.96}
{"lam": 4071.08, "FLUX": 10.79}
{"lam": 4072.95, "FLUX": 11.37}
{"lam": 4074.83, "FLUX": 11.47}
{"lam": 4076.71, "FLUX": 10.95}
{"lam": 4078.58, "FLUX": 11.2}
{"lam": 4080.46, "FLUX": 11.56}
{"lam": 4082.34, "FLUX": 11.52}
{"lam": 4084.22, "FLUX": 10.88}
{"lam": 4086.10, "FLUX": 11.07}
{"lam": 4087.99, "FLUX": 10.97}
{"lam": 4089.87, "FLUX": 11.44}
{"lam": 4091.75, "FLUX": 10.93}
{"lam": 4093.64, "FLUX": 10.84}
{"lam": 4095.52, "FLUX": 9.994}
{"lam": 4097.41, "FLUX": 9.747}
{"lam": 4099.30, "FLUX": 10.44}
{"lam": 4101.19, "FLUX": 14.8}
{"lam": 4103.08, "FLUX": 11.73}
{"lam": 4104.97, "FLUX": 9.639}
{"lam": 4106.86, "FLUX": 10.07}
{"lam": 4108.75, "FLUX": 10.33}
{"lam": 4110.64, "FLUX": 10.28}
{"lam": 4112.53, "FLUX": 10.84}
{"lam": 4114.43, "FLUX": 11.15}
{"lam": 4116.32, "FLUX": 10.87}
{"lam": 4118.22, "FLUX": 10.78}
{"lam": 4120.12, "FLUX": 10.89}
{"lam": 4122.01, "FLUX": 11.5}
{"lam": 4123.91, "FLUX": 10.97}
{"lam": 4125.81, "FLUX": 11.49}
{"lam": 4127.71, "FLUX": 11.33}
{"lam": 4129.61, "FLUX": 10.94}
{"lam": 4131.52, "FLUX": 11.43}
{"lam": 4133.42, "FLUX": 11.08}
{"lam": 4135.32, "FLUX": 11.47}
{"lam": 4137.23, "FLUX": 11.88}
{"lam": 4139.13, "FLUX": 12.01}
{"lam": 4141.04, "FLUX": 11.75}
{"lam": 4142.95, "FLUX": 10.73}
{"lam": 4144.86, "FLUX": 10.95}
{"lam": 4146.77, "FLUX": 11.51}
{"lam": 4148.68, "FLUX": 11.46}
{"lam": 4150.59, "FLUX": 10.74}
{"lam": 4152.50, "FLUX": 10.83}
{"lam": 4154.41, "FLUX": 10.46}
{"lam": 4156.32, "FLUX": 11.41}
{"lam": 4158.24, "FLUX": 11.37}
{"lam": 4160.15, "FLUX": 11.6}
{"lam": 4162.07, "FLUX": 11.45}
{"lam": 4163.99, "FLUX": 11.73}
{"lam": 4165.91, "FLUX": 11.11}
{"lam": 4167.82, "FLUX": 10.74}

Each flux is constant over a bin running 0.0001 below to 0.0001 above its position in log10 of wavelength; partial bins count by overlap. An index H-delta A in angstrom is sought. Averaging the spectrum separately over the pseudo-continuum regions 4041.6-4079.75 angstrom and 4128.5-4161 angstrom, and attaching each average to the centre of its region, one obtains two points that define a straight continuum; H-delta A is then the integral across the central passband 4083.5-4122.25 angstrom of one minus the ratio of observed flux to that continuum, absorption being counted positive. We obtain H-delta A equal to 1.48 angstrom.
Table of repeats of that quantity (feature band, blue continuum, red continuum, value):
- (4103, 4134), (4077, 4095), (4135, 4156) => 0.9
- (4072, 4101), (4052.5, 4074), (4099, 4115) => 0.3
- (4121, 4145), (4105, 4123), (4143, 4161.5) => -1.0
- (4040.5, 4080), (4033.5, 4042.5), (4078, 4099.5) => 1.0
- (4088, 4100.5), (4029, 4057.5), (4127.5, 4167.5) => 1.0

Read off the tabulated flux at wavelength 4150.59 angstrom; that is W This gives 10.74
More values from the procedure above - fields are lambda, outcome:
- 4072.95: 11.37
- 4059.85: 11.39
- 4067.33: 11.72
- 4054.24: 11.07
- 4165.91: 11.11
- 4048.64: 11.82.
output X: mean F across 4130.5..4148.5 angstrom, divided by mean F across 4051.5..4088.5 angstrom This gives 1.01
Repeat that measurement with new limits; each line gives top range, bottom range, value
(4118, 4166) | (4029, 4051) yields 0.94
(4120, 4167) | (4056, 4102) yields 1.01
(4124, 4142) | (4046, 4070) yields 1.00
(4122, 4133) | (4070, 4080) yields 1.01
